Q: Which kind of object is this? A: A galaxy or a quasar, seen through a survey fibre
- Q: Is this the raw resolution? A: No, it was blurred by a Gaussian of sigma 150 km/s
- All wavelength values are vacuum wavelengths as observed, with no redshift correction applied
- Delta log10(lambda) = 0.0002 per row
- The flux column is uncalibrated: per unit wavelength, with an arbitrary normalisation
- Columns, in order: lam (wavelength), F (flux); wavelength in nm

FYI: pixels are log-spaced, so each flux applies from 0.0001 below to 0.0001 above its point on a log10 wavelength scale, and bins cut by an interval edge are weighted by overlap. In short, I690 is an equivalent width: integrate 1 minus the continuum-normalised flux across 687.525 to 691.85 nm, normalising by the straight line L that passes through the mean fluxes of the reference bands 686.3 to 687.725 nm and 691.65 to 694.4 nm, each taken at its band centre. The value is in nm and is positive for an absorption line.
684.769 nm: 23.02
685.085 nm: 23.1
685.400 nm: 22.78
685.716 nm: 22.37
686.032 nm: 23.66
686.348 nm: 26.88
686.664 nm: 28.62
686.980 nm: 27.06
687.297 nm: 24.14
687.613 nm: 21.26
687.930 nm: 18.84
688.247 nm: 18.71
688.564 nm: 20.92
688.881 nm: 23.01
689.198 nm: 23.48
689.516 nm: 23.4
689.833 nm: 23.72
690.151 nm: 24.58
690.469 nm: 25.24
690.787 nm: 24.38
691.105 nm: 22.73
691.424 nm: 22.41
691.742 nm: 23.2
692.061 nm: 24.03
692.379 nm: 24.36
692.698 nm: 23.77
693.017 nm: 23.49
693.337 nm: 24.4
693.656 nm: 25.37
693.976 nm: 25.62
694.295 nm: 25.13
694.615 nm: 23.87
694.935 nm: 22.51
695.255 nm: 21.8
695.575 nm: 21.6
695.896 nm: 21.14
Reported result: 0.43 nm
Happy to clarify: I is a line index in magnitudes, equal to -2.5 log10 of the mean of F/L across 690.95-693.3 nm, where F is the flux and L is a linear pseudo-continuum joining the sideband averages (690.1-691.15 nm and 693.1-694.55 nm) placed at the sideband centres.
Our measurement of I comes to 0.05 mag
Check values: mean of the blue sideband 24.4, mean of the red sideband 25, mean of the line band 23.5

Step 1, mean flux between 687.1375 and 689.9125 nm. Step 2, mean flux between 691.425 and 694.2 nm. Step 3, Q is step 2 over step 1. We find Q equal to 1.11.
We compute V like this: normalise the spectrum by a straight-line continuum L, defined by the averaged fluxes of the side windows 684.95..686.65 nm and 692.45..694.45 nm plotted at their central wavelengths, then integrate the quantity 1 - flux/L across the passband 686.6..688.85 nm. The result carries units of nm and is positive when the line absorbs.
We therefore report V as 0.16 nm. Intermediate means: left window 24.2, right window 24.6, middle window 22.6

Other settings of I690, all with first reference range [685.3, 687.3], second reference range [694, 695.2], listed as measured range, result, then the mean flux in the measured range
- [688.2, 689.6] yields 0.15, 22.1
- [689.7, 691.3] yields 0.03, 24.1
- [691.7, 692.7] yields 0.01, 23.9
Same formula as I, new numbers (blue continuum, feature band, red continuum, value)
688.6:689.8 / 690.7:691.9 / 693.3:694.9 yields 0.032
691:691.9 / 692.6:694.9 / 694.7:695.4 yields -0.089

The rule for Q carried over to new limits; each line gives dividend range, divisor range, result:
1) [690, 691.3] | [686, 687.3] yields 0.91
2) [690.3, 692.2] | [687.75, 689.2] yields 1.14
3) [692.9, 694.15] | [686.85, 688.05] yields 1.08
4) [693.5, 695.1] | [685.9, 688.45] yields 1.04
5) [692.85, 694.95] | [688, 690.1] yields 1.10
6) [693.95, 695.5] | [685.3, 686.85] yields 0.94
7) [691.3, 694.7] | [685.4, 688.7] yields 1.04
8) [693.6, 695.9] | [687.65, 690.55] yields 1.05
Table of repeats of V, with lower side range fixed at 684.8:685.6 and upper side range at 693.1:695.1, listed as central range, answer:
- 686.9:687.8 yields -0.02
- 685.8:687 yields -0.16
